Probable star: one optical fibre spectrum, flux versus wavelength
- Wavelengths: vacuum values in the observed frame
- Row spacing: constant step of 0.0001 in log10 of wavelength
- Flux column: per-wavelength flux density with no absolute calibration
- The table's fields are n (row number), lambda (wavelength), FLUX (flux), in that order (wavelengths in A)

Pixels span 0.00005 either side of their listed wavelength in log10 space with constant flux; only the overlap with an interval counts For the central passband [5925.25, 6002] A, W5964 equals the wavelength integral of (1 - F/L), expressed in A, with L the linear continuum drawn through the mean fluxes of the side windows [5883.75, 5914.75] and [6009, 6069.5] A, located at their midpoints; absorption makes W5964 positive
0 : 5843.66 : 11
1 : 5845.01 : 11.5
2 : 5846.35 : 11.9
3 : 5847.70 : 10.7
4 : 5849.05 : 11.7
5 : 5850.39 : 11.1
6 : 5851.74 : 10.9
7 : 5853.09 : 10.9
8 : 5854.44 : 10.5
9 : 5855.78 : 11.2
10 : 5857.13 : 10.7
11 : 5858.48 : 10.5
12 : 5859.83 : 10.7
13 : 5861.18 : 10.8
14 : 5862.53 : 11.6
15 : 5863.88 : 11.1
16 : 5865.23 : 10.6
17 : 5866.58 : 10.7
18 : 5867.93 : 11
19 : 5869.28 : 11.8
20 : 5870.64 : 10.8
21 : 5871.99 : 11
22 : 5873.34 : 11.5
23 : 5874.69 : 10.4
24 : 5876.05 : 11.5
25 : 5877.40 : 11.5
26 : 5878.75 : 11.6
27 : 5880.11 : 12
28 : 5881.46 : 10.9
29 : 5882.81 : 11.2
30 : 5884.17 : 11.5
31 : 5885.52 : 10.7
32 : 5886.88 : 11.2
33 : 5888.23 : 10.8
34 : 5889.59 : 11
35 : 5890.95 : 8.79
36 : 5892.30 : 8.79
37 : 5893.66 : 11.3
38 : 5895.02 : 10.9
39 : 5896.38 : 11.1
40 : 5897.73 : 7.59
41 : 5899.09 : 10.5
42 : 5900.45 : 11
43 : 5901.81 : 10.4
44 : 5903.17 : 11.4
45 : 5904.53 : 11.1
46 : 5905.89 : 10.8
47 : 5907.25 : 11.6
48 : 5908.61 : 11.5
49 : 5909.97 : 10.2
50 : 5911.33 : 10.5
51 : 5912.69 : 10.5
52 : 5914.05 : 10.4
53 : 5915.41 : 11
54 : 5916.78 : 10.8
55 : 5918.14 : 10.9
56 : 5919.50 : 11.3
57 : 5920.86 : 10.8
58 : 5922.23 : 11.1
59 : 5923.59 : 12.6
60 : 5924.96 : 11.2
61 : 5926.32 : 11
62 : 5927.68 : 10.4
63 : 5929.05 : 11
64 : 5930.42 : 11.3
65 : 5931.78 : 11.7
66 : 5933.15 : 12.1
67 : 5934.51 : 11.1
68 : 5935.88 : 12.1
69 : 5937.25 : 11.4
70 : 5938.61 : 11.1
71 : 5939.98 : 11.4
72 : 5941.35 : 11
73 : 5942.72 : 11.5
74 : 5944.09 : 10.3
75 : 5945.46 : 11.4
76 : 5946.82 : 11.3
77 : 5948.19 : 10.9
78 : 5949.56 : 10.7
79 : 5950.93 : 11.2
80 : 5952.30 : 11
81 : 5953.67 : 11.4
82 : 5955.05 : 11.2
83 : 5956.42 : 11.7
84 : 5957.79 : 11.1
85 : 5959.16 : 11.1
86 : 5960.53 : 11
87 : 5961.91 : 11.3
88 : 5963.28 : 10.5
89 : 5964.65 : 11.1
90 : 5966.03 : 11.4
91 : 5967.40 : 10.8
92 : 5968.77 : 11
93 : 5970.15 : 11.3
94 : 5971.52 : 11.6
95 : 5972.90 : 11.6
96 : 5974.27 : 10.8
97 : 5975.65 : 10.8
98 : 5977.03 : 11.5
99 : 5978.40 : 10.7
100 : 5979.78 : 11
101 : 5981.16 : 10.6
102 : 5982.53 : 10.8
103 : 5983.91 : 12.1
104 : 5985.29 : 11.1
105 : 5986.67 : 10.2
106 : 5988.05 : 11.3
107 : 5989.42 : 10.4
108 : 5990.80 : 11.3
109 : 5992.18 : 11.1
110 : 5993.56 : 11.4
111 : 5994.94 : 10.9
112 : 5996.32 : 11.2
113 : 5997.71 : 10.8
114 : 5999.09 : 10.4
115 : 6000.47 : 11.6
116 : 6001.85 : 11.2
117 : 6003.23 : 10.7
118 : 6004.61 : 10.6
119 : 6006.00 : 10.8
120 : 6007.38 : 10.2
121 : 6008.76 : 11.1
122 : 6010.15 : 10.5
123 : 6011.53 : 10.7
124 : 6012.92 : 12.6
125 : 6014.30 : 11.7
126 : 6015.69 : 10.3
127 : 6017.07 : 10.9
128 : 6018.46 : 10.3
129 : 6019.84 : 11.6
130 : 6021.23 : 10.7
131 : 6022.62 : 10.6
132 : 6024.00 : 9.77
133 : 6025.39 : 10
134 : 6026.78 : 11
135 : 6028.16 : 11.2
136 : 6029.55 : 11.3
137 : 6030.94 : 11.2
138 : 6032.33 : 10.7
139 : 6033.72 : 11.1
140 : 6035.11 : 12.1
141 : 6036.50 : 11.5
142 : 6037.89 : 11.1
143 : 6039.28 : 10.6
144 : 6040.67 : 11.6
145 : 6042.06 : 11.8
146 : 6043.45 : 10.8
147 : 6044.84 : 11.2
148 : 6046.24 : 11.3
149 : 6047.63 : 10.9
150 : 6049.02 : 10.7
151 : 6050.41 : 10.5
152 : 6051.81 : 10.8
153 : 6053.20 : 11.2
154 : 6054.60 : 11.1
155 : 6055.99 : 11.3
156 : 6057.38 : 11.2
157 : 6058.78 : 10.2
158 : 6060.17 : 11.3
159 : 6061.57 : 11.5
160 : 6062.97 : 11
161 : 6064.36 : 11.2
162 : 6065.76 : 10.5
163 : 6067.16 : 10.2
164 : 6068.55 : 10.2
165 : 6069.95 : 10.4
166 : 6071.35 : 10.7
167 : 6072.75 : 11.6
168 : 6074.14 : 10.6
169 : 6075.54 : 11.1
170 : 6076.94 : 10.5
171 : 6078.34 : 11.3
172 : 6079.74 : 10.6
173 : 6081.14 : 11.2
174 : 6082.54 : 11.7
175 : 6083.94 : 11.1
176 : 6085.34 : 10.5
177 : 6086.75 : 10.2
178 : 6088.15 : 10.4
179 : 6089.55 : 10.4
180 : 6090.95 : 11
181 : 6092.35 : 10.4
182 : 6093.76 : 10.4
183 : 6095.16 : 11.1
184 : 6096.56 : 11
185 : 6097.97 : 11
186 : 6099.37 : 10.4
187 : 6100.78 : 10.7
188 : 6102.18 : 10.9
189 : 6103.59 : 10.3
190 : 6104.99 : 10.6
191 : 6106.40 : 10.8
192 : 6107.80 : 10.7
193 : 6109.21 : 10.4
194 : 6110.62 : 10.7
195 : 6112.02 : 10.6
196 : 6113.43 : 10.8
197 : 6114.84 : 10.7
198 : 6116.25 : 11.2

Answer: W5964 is -2.6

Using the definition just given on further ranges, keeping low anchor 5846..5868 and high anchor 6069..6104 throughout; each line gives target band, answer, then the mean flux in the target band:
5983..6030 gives -0.4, 10.9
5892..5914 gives 0.7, 10.6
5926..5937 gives -0.5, 11.3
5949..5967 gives -0.4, 11.1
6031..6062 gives -0.9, 11.1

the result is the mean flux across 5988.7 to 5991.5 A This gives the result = 10.9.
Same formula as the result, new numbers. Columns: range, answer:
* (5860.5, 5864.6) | 11.2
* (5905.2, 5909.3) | 11.3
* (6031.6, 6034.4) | 10.9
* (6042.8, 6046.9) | 11.1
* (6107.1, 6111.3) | 10.6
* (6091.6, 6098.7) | 10.8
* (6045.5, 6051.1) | 10.9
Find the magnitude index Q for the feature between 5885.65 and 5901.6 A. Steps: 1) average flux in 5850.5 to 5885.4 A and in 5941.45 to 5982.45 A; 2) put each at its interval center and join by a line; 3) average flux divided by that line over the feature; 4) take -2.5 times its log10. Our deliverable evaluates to 0.08 mag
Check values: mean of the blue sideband 11.1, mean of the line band 10.3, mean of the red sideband 11.1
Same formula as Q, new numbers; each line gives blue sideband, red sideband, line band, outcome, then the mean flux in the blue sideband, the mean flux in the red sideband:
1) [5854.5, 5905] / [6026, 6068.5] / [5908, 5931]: -0.01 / 10.8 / 11.1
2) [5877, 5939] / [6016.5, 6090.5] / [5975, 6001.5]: -0.01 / 10.9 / 10.9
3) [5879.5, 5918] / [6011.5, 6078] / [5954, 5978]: -0.03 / 10.7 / 11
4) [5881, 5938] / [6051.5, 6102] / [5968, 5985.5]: -0.03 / 10.9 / 10.8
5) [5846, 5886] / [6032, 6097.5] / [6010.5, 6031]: 0.01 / 11.1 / 10.9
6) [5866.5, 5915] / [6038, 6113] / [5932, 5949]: -0.05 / 10.8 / 10.8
